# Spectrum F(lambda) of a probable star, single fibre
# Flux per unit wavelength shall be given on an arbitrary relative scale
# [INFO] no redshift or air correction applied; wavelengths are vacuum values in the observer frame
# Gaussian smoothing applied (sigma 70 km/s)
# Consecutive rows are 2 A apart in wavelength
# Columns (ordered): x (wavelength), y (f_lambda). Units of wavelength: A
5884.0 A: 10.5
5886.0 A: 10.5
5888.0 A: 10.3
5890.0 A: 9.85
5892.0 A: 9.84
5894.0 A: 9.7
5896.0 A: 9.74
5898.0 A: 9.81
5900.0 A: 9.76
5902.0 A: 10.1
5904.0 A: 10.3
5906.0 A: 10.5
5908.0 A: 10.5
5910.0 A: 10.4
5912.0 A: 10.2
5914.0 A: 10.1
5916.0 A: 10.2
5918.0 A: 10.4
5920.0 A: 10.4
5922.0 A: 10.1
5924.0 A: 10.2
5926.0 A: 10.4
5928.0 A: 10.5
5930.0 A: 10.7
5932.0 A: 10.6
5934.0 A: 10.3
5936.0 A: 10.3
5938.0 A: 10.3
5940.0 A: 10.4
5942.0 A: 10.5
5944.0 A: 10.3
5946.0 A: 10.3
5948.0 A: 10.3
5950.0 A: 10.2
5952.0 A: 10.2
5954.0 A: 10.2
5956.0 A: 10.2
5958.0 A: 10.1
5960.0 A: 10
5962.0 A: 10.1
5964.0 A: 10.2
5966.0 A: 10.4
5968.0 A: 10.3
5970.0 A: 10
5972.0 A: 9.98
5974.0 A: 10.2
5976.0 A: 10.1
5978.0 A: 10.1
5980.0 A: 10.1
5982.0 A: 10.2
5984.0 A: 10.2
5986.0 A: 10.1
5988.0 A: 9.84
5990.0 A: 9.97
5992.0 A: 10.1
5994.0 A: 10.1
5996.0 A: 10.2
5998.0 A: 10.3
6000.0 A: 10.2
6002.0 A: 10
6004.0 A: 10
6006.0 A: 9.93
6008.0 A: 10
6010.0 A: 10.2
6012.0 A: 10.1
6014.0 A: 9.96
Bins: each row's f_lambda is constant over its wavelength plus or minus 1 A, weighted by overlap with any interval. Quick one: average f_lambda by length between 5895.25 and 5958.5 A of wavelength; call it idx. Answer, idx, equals 10.3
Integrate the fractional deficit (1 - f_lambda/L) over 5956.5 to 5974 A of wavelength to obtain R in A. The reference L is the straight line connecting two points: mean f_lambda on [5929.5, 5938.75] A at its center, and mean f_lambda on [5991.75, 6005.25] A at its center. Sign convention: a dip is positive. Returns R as 0.24 A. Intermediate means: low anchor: 10.4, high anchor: 10.1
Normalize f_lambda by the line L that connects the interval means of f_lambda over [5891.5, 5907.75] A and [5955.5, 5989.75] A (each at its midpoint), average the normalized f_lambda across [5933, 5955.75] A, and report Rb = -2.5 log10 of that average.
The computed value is -0.024 mag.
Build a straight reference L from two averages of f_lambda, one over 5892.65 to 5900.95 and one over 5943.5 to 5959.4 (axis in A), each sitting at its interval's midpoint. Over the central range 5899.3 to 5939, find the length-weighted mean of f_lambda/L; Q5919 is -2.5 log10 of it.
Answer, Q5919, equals -0.04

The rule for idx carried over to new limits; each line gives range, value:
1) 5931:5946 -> 10.4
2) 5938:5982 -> 10.2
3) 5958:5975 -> 10.1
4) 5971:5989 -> 10.1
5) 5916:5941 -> 10.4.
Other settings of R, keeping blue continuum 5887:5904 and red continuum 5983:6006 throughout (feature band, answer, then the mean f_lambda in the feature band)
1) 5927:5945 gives -0.81 A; 10.4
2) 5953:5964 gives -0.12 A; 10.1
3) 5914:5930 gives -0.59 A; 10.3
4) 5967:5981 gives -0.09 A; 10.1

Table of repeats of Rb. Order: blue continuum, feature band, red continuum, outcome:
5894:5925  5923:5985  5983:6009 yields -0.01 mag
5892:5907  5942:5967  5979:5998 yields -0.02 mag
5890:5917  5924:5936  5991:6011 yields -0.04 mag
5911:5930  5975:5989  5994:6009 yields 0.01 mag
